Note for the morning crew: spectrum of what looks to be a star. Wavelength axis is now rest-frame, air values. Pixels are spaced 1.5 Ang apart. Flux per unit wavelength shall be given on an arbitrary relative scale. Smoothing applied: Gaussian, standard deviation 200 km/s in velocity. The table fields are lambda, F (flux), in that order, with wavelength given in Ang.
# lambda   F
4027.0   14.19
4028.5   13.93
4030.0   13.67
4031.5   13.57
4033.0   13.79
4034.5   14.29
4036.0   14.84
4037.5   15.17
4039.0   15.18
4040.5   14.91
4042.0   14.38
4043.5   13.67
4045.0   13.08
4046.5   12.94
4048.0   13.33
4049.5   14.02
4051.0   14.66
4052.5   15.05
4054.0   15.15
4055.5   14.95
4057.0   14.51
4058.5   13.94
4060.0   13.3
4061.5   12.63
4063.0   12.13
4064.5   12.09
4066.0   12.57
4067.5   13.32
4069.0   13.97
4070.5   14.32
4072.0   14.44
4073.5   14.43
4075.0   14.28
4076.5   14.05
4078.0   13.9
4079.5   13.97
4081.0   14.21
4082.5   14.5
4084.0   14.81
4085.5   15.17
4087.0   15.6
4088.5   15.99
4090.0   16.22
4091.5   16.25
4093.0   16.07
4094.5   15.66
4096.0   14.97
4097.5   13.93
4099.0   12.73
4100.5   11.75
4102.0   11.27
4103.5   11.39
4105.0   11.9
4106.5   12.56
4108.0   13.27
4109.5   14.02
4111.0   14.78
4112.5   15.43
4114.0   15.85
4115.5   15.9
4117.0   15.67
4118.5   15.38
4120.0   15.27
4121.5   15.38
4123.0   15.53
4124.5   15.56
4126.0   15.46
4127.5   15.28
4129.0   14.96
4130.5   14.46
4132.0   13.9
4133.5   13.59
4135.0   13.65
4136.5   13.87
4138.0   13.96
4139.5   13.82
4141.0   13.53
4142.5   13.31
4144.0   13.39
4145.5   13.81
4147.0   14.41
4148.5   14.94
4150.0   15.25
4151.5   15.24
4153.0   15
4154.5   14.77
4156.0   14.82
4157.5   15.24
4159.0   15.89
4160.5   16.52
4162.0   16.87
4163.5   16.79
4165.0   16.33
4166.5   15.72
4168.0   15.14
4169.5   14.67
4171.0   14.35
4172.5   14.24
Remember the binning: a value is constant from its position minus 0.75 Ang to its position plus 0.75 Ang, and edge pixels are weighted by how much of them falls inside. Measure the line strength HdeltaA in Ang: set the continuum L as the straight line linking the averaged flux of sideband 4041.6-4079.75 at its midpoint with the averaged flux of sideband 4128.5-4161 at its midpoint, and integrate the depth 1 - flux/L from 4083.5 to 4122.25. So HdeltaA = -1.0 Ang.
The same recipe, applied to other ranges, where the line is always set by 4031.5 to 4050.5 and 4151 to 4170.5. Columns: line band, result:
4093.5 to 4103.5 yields 1.0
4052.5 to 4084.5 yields 1.2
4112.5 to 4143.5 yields 1.0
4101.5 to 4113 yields 1.4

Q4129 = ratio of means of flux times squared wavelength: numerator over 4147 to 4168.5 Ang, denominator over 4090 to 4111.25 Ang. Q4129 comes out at 1.17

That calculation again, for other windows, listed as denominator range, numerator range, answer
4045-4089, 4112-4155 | 1.08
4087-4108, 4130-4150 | 1.02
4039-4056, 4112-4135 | 1.10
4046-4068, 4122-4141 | 1.10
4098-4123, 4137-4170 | 1.09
